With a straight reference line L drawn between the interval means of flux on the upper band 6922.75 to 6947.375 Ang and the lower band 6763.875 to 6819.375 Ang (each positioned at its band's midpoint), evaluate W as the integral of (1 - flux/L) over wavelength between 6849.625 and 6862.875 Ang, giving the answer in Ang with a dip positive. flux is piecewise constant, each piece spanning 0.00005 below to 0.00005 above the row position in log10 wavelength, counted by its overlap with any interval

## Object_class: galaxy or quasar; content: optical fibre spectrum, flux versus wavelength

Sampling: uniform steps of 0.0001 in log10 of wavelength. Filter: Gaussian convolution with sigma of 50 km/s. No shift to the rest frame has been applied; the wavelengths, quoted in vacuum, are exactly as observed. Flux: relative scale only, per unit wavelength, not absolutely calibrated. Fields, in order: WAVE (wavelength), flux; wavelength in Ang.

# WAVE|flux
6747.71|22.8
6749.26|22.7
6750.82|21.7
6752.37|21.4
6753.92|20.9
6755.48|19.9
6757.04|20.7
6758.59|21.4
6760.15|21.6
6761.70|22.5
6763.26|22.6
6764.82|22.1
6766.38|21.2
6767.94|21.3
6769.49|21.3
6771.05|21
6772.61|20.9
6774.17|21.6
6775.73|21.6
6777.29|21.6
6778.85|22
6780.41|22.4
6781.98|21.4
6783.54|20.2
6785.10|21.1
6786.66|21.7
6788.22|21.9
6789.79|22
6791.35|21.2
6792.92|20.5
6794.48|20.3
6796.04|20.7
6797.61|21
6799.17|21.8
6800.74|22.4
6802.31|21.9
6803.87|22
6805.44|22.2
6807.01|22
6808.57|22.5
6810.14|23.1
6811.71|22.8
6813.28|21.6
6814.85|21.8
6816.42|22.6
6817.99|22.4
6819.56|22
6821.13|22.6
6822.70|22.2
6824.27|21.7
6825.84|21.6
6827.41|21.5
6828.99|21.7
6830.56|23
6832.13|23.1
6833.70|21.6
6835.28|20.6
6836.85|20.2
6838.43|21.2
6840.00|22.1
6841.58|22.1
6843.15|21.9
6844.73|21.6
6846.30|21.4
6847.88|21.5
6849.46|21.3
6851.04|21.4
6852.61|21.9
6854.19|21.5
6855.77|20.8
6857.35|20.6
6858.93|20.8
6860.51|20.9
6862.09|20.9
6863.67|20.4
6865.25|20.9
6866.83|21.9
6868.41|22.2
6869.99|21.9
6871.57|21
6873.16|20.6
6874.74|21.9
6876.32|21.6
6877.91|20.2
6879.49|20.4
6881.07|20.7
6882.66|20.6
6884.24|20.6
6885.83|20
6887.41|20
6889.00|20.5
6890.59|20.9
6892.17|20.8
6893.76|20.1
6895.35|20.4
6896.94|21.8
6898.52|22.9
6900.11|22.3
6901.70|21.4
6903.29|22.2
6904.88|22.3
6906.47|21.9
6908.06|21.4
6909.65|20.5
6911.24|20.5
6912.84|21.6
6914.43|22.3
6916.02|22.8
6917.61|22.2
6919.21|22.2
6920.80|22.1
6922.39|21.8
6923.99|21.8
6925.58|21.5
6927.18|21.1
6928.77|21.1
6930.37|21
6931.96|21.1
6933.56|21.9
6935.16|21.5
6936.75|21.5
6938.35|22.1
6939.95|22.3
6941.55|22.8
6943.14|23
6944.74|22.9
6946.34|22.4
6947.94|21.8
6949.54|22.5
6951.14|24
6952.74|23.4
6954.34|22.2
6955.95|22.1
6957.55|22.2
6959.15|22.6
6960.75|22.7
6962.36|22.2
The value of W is 0.4 Ang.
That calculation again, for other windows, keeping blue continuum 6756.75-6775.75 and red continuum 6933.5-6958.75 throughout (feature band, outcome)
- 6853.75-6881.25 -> 1.2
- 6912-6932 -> 0.5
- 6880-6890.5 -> 0.8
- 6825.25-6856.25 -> 0.4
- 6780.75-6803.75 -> 0.4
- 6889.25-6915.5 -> 0.9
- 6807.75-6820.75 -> -0.3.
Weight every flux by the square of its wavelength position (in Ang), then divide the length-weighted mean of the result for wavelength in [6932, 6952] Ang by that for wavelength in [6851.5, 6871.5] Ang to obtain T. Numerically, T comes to 1.08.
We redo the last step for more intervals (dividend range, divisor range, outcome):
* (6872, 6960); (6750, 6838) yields 1.04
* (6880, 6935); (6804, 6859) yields 1.00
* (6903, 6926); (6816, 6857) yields 1.03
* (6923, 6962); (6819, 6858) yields 1.05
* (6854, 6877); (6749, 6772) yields 1.02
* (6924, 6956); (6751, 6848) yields 1.06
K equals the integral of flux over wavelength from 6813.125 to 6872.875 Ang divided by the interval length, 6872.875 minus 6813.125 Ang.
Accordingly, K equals 21.6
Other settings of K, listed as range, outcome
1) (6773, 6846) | 21.8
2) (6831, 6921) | 21.3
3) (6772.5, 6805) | 21.5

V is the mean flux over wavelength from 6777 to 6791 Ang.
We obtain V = 21.6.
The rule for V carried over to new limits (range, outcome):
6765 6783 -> 21.5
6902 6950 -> 21.9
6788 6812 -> 21.7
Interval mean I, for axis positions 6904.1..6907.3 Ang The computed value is 22.1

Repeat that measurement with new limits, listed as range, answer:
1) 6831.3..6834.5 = 22.4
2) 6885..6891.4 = 20.4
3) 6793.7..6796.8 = 20.5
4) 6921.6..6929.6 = 21.4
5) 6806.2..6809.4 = 22.3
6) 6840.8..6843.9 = 22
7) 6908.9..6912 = 20.5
